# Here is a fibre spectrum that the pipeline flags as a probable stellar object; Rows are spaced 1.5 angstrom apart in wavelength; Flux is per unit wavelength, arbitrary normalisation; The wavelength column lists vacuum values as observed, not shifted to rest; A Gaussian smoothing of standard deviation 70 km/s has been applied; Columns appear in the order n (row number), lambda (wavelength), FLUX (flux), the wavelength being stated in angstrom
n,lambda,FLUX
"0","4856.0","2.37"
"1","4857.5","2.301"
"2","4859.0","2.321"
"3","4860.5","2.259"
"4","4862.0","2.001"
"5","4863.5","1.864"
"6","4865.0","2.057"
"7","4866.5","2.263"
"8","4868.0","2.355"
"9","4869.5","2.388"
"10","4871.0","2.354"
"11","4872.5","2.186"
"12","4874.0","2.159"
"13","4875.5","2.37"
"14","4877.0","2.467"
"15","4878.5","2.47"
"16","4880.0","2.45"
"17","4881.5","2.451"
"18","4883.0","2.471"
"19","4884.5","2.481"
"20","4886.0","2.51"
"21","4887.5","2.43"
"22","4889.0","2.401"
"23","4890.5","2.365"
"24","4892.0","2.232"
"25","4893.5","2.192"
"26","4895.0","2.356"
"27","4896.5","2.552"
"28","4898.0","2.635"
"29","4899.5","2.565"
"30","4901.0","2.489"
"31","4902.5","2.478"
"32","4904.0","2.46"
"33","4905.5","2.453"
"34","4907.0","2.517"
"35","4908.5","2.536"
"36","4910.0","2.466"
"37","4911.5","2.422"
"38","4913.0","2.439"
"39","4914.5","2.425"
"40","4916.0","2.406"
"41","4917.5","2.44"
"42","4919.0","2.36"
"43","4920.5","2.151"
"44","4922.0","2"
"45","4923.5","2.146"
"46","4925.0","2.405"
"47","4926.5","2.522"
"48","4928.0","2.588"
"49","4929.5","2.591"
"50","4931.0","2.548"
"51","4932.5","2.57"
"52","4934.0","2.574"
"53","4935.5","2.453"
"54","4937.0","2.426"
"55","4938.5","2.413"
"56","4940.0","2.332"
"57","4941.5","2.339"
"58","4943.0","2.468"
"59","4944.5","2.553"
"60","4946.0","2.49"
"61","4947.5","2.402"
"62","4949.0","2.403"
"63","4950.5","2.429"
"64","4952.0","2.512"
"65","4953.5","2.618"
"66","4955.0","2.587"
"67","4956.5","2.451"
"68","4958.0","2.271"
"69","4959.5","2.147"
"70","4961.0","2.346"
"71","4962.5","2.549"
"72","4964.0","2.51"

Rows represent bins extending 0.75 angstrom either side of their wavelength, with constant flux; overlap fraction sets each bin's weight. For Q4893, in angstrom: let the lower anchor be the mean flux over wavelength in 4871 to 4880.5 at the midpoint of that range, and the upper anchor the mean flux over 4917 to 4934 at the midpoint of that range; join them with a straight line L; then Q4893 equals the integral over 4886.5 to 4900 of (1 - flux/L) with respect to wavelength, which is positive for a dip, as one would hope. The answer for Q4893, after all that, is -0.27 angstrom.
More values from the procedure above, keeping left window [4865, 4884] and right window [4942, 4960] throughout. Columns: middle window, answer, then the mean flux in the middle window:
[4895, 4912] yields -0.8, 2.5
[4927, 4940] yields -0.4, 2.51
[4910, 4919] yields -0.1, 2.42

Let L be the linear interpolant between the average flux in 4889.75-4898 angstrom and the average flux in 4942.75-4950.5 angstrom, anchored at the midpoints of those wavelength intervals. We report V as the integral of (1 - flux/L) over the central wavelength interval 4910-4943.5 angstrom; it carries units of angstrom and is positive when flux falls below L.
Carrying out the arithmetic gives 0.2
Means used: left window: 2.37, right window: 2.46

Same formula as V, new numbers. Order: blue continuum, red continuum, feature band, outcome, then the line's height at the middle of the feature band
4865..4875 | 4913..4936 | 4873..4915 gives -1.9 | 2.33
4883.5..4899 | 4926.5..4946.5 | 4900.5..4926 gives 0.7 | 2.45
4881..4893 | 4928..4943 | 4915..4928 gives 0.7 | 2.46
